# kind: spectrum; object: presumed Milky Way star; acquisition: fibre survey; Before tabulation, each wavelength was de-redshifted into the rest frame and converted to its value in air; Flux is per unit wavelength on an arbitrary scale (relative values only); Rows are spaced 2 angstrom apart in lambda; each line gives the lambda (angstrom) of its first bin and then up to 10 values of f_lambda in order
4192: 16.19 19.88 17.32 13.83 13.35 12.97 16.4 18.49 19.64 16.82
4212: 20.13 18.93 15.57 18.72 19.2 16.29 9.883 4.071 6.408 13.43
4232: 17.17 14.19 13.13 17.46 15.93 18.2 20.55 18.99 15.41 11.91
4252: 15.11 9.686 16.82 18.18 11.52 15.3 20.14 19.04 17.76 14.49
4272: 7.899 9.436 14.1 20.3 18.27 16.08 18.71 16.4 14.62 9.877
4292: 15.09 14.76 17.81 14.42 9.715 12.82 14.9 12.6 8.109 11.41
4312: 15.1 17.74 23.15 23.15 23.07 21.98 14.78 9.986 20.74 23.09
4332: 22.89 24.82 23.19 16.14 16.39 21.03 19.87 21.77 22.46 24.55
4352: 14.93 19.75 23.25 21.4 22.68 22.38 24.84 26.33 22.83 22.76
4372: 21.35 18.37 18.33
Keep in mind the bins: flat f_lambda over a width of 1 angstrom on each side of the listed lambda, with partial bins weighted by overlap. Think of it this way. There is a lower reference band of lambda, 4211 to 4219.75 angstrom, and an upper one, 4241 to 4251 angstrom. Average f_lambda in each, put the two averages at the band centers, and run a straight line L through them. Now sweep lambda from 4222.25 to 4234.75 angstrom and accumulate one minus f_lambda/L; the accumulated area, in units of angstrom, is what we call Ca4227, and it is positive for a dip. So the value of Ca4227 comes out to 4.7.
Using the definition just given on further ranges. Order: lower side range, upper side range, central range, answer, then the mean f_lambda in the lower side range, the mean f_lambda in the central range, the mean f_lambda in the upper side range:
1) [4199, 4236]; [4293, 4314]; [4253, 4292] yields -3.4 angstrom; 15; 15.2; 13.4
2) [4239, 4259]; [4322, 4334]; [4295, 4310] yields 4.4 angstrom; 16.1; 12.8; 19.1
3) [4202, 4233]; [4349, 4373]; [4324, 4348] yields 1.4 angstrom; 15.3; 19.9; 22.3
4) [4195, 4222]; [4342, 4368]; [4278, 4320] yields 9.5 angstrom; 17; 15.5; 22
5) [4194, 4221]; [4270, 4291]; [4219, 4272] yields 2.9 angstrom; 17.1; 14.9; 14.6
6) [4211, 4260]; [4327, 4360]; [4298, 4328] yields 5.7 angstrom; 15.1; 15.7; 21.1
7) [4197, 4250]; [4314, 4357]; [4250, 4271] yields 1.9 angstrom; 15.5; 15.6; 20.5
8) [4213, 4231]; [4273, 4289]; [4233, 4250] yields -2.4 angstrom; 13.6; 16.4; 16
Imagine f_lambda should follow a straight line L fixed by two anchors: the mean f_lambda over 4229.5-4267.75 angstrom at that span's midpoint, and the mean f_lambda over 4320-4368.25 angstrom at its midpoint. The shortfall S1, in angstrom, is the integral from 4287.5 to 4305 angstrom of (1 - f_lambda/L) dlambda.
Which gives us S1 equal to 4.4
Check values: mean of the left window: 16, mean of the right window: 20.9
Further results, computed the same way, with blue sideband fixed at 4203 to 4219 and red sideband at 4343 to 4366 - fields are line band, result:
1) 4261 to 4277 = 3.9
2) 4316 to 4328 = 1.0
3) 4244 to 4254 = 2.0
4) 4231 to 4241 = 1.7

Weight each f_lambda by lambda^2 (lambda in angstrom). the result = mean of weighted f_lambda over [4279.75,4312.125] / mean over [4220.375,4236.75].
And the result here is 1.2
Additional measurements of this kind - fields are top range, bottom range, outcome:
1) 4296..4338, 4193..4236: 1.19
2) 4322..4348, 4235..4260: 1.31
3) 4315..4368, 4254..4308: 1.47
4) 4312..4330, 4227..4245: 1.32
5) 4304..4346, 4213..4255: 1.30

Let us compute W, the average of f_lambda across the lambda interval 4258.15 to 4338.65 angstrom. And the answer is 16.4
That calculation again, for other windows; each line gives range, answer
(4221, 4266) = 14.6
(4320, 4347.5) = 19.9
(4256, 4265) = 16.3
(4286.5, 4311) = 13.1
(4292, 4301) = 14.3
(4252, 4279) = 15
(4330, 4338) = 22.6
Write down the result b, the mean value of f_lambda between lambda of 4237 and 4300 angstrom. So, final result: 15.5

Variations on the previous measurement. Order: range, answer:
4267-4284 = 15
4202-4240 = 15.3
